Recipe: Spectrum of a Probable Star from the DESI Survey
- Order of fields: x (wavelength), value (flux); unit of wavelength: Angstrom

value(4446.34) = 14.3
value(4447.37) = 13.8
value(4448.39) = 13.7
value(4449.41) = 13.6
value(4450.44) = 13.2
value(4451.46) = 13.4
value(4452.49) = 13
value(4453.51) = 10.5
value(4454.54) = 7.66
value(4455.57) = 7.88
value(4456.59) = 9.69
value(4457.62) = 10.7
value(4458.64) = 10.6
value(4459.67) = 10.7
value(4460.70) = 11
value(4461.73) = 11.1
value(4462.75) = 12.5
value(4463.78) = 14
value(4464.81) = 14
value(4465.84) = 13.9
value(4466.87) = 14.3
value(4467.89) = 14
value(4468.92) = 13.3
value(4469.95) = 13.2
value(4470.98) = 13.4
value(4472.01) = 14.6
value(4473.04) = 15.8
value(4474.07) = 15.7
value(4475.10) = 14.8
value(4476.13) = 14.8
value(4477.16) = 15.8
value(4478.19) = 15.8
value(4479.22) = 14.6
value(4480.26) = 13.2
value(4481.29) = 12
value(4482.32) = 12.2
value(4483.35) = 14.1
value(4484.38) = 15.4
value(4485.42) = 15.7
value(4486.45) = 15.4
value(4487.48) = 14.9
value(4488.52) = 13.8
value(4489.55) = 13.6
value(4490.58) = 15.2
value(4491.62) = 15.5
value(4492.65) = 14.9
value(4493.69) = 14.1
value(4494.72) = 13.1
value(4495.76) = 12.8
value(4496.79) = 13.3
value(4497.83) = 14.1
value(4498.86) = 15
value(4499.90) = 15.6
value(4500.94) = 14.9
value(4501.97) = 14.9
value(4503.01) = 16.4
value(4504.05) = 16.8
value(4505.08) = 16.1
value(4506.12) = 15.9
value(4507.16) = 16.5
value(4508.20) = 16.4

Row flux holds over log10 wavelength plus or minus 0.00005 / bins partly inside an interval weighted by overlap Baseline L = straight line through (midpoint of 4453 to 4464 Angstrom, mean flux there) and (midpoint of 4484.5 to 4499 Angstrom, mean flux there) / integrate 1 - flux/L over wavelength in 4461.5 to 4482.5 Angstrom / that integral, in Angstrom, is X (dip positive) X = -3.4 Angstrom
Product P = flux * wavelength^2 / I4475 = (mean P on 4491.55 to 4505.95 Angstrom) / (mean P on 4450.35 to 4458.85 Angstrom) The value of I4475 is 1.4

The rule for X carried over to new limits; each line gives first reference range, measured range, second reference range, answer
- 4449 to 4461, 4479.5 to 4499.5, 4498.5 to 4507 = 0.36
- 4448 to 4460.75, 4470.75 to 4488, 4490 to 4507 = -1.72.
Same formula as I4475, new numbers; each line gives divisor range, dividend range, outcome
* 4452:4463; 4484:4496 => 1.41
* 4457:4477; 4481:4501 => 1.08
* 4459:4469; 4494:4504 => 1.15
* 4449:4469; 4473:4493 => 1.24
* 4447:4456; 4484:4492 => 1.28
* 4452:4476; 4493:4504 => 1.18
